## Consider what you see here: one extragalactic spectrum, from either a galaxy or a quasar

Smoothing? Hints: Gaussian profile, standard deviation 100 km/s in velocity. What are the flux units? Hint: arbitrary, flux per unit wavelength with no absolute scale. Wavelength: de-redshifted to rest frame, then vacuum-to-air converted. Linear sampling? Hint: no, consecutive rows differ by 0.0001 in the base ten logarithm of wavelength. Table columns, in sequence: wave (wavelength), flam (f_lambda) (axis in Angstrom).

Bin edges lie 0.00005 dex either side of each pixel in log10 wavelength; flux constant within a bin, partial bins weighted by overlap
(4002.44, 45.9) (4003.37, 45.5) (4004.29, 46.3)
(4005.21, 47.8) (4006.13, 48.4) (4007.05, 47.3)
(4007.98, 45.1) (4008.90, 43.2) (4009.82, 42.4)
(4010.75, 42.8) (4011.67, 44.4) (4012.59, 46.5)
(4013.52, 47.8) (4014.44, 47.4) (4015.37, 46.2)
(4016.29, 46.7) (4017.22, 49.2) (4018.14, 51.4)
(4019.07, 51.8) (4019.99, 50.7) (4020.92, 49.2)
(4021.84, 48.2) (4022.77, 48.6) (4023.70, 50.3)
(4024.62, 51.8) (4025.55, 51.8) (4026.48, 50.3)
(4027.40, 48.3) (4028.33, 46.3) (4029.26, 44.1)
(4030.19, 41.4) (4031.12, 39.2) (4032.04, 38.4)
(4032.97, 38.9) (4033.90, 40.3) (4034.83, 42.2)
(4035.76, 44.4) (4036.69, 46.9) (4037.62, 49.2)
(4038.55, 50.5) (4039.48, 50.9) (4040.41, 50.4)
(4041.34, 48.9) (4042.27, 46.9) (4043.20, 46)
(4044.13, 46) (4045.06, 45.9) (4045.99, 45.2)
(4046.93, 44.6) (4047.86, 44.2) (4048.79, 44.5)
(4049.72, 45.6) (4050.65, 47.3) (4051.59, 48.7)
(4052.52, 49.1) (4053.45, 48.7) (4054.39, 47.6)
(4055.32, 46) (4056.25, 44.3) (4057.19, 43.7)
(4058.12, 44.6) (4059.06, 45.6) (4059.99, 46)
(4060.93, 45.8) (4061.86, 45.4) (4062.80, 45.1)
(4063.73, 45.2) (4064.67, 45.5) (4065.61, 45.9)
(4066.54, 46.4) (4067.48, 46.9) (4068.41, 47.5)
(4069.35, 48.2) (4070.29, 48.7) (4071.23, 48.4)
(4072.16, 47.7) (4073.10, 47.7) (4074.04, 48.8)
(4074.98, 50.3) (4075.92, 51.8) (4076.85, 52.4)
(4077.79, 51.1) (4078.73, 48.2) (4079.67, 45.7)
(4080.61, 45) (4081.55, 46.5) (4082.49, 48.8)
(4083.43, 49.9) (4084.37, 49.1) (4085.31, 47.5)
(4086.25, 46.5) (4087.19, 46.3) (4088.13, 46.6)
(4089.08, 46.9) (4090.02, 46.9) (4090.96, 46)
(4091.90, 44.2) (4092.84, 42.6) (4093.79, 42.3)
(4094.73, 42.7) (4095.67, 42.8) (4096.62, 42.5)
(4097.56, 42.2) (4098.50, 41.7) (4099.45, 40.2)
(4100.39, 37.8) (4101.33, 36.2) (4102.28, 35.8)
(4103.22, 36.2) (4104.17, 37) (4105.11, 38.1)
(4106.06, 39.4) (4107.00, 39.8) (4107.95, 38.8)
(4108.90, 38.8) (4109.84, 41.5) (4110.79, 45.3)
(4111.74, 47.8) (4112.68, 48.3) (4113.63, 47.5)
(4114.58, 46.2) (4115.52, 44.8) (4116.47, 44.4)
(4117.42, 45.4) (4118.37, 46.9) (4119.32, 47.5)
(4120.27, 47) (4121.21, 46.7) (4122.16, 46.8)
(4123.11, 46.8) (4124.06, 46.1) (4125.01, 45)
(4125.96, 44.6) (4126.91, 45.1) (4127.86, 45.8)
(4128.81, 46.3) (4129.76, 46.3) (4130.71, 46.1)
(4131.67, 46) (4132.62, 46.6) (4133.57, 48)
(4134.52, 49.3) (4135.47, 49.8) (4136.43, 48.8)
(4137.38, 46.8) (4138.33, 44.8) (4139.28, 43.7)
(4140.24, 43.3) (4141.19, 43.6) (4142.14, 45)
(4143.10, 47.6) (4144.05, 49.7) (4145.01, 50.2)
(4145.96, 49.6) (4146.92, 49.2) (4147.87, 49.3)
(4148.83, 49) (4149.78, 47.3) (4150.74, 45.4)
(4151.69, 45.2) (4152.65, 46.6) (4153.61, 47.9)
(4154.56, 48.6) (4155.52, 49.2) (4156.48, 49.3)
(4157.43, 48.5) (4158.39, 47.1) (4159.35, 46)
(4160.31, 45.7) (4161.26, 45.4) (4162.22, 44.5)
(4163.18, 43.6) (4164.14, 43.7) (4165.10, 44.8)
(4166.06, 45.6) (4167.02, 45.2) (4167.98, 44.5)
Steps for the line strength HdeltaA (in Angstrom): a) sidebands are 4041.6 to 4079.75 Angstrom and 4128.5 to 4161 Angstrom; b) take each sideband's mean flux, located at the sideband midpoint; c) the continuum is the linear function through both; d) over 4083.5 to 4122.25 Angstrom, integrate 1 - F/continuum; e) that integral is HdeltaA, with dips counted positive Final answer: 3.0 Angstrom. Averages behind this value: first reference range 46.9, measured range 43.5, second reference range 47.2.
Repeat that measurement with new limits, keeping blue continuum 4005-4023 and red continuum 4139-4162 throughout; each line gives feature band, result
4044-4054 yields 0.2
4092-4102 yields 1.3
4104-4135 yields 1.5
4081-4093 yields 0.1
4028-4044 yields 0.8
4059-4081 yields -0.1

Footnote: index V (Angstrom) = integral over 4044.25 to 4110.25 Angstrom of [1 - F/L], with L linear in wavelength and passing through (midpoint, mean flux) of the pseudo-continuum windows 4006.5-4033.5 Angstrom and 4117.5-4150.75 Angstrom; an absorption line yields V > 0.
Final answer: 2.4 Angstrom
